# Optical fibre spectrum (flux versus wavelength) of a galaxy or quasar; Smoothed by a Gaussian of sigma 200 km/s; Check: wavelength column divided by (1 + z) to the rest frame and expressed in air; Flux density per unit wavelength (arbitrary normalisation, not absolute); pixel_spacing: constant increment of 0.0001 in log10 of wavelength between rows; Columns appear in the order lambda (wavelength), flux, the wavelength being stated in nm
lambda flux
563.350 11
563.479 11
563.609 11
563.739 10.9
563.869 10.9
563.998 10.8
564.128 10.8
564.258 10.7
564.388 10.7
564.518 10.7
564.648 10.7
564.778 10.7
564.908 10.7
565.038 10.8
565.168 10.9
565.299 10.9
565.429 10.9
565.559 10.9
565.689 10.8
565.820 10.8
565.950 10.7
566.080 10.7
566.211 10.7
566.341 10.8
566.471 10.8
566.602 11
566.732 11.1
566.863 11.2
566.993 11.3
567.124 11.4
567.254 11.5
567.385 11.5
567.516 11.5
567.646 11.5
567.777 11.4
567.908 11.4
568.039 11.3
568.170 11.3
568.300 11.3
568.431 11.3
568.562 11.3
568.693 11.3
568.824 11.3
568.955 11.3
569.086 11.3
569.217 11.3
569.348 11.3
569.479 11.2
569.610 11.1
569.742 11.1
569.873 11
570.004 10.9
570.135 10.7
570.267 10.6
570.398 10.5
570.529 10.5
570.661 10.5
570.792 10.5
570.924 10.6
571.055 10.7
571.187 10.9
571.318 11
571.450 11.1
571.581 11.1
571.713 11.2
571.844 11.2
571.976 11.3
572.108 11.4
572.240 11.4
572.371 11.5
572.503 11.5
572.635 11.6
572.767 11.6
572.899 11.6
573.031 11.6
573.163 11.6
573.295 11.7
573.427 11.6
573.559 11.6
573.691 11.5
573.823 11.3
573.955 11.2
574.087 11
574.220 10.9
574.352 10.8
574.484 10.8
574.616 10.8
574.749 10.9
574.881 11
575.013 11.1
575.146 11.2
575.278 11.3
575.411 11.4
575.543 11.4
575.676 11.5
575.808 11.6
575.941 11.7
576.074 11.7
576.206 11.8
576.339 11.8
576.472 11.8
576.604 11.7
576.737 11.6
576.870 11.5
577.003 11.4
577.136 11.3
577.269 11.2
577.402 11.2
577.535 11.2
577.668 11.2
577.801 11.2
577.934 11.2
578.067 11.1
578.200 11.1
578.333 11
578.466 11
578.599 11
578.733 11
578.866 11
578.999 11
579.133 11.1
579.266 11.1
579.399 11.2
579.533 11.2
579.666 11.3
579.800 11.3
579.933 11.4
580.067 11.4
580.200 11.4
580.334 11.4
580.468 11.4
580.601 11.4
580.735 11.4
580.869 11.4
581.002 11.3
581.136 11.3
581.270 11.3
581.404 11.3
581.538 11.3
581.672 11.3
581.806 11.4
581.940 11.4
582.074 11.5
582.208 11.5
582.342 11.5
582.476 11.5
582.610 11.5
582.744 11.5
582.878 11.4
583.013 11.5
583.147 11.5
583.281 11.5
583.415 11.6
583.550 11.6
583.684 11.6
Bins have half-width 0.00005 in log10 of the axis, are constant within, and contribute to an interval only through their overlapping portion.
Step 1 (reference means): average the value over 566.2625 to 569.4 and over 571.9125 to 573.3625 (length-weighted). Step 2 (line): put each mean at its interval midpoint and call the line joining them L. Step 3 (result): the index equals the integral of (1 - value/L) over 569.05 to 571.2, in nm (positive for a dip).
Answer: 0.10 nm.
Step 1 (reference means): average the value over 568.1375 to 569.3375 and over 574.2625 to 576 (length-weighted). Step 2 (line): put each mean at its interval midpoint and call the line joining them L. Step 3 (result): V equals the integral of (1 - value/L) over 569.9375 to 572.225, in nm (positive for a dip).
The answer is 0.08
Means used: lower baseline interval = 11.3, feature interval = 10.9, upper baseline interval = 11.2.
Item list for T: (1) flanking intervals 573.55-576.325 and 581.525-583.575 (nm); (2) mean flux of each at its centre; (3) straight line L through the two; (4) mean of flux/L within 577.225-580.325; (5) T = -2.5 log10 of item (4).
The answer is 0.02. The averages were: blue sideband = 11.3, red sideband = 11.5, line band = 11.2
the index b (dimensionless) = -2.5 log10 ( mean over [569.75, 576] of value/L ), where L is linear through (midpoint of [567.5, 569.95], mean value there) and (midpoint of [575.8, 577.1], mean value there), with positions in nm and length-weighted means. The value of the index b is 0.031 mag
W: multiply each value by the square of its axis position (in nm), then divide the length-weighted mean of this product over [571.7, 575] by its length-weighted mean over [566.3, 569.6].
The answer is 1.02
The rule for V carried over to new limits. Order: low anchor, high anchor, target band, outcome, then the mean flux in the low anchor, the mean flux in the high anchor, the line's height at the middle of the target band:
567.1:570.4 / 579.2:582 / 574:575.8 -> 0.028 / 11.2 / 11.3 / 11.3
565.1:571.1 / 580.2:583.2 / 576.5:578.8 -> 0.012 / 11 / 11.4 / 11.3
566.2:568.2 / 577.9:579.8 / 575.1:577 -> -0.074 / 11.2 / 11.1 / 11.1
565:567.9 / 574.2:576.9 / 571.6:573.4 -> -0.034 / 11.1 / 11.4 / 11.3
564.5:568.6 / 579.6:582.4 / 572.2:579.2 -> -0.036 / 11.1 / 11.4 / 11.3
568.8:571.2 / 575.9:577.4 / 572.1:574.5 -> -0.034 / 10.9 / 11.6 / 11.2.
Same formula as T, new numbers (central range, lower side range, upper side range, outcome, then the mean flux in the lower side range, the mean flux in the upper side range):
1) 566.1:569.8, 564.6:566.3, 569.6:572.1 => -0.040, 10.8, 10.9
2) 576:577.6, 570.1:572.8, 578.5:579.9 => -0.041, 11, 11.1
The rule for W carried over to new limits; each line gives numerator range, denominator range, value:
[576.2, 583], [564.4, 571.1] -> 1.07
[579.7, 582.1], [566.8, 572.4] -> 1.06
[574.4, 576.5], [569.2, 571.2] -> 1.07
